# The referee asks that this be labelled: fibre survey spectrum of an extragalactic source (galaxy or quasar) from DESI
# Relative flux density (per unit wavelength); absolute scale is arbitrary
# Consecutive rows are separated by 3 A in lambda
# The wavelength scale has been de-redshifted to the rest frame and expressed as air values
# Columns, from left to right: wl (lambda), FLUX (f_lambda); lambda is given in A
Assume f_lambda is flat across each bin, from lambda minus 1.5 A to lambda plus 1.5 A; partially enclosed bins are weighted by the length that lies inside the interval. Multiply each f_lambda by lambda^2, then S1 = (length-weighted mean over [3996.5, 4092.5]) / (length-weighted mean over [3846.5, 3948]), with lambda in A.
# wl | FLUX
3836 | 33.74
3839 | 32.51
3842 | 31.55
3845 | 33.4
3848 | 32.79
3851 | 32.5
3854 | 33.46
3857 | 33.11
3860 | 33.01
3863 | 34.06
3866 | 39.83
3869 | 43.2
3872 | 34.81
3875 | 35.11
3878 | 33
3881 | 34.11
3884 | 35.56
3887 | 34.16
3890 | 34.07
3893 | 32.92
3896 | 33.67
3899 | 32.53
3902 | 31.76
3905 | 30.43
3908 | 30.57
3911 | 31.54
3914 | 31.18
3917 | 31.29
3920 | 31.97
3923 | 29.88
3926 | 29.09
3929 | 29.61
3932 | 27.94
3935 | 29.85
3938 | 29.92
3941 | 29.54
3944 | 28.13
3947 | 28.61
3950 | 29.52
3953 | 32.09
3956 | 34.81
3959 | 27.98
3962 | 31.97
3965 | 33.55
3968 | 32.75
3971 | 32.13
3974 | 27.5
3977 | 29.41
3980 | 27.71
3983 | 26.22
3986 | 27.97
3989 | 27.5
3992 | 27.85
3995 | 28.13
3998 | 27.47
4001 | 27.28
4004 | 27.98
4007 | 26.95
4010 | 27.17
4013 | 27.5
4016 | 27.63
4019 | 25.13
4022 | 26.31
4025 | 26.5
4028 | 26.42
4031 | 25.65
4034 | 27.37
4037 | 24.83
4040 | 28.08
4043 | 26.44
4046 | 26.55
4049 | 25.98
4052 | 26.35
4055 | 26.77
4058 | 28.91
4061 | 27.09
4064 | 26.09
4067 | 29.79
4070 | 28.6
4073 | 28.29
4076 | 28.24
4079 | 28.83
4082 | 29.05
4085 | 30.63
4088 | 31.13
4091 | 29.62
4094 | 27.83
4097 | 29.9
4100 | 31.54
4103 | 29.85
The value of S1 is 0.9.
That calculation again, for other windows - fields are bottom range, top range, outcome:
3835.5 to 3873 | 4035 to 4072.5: 0.87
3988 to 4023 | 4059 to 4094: 1.10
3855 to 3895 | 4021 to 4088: 0.86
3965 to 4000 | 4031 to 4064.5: 0.96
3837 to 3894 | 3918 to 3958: 0.91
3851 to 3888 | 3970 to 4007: 0.85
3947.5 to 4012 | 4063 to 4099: 1.05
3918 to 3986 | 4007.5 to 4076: 0.94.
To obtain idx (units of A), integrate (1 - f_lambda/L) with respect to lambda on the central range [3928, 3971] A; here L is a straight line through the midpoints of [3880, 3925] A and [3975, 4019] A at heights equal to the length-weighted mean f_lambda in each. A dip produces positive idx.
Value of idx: -0.9 A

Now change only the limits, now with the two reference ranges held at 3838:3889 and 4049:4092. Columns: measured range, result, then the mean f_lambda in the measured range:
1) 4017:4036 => 2.2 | 26.2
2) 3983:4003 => 2.0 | 27.6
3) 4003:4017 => 1.3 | 27.4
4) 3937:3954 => 1.3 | 29.6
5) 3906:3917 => 0.7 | 31.1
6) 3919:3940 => 1.9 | 29.7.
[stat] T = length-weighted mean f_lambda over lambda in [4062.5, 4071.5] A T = 28.2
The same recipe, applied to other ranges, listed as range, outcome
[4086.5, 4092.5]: 30.4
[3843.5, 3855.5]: 33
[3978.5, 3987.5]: 27.3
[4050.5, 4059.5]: 27.3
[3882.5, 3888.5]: 34.9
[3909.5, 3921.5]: 31.5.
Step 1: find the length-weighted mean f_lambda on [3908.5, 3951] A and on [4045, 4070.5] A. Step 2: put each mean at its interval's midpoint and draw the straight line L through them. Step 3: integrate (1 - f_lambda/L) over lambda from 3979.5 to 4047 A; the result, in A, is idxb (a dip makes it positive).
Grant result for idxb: 2.9 A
